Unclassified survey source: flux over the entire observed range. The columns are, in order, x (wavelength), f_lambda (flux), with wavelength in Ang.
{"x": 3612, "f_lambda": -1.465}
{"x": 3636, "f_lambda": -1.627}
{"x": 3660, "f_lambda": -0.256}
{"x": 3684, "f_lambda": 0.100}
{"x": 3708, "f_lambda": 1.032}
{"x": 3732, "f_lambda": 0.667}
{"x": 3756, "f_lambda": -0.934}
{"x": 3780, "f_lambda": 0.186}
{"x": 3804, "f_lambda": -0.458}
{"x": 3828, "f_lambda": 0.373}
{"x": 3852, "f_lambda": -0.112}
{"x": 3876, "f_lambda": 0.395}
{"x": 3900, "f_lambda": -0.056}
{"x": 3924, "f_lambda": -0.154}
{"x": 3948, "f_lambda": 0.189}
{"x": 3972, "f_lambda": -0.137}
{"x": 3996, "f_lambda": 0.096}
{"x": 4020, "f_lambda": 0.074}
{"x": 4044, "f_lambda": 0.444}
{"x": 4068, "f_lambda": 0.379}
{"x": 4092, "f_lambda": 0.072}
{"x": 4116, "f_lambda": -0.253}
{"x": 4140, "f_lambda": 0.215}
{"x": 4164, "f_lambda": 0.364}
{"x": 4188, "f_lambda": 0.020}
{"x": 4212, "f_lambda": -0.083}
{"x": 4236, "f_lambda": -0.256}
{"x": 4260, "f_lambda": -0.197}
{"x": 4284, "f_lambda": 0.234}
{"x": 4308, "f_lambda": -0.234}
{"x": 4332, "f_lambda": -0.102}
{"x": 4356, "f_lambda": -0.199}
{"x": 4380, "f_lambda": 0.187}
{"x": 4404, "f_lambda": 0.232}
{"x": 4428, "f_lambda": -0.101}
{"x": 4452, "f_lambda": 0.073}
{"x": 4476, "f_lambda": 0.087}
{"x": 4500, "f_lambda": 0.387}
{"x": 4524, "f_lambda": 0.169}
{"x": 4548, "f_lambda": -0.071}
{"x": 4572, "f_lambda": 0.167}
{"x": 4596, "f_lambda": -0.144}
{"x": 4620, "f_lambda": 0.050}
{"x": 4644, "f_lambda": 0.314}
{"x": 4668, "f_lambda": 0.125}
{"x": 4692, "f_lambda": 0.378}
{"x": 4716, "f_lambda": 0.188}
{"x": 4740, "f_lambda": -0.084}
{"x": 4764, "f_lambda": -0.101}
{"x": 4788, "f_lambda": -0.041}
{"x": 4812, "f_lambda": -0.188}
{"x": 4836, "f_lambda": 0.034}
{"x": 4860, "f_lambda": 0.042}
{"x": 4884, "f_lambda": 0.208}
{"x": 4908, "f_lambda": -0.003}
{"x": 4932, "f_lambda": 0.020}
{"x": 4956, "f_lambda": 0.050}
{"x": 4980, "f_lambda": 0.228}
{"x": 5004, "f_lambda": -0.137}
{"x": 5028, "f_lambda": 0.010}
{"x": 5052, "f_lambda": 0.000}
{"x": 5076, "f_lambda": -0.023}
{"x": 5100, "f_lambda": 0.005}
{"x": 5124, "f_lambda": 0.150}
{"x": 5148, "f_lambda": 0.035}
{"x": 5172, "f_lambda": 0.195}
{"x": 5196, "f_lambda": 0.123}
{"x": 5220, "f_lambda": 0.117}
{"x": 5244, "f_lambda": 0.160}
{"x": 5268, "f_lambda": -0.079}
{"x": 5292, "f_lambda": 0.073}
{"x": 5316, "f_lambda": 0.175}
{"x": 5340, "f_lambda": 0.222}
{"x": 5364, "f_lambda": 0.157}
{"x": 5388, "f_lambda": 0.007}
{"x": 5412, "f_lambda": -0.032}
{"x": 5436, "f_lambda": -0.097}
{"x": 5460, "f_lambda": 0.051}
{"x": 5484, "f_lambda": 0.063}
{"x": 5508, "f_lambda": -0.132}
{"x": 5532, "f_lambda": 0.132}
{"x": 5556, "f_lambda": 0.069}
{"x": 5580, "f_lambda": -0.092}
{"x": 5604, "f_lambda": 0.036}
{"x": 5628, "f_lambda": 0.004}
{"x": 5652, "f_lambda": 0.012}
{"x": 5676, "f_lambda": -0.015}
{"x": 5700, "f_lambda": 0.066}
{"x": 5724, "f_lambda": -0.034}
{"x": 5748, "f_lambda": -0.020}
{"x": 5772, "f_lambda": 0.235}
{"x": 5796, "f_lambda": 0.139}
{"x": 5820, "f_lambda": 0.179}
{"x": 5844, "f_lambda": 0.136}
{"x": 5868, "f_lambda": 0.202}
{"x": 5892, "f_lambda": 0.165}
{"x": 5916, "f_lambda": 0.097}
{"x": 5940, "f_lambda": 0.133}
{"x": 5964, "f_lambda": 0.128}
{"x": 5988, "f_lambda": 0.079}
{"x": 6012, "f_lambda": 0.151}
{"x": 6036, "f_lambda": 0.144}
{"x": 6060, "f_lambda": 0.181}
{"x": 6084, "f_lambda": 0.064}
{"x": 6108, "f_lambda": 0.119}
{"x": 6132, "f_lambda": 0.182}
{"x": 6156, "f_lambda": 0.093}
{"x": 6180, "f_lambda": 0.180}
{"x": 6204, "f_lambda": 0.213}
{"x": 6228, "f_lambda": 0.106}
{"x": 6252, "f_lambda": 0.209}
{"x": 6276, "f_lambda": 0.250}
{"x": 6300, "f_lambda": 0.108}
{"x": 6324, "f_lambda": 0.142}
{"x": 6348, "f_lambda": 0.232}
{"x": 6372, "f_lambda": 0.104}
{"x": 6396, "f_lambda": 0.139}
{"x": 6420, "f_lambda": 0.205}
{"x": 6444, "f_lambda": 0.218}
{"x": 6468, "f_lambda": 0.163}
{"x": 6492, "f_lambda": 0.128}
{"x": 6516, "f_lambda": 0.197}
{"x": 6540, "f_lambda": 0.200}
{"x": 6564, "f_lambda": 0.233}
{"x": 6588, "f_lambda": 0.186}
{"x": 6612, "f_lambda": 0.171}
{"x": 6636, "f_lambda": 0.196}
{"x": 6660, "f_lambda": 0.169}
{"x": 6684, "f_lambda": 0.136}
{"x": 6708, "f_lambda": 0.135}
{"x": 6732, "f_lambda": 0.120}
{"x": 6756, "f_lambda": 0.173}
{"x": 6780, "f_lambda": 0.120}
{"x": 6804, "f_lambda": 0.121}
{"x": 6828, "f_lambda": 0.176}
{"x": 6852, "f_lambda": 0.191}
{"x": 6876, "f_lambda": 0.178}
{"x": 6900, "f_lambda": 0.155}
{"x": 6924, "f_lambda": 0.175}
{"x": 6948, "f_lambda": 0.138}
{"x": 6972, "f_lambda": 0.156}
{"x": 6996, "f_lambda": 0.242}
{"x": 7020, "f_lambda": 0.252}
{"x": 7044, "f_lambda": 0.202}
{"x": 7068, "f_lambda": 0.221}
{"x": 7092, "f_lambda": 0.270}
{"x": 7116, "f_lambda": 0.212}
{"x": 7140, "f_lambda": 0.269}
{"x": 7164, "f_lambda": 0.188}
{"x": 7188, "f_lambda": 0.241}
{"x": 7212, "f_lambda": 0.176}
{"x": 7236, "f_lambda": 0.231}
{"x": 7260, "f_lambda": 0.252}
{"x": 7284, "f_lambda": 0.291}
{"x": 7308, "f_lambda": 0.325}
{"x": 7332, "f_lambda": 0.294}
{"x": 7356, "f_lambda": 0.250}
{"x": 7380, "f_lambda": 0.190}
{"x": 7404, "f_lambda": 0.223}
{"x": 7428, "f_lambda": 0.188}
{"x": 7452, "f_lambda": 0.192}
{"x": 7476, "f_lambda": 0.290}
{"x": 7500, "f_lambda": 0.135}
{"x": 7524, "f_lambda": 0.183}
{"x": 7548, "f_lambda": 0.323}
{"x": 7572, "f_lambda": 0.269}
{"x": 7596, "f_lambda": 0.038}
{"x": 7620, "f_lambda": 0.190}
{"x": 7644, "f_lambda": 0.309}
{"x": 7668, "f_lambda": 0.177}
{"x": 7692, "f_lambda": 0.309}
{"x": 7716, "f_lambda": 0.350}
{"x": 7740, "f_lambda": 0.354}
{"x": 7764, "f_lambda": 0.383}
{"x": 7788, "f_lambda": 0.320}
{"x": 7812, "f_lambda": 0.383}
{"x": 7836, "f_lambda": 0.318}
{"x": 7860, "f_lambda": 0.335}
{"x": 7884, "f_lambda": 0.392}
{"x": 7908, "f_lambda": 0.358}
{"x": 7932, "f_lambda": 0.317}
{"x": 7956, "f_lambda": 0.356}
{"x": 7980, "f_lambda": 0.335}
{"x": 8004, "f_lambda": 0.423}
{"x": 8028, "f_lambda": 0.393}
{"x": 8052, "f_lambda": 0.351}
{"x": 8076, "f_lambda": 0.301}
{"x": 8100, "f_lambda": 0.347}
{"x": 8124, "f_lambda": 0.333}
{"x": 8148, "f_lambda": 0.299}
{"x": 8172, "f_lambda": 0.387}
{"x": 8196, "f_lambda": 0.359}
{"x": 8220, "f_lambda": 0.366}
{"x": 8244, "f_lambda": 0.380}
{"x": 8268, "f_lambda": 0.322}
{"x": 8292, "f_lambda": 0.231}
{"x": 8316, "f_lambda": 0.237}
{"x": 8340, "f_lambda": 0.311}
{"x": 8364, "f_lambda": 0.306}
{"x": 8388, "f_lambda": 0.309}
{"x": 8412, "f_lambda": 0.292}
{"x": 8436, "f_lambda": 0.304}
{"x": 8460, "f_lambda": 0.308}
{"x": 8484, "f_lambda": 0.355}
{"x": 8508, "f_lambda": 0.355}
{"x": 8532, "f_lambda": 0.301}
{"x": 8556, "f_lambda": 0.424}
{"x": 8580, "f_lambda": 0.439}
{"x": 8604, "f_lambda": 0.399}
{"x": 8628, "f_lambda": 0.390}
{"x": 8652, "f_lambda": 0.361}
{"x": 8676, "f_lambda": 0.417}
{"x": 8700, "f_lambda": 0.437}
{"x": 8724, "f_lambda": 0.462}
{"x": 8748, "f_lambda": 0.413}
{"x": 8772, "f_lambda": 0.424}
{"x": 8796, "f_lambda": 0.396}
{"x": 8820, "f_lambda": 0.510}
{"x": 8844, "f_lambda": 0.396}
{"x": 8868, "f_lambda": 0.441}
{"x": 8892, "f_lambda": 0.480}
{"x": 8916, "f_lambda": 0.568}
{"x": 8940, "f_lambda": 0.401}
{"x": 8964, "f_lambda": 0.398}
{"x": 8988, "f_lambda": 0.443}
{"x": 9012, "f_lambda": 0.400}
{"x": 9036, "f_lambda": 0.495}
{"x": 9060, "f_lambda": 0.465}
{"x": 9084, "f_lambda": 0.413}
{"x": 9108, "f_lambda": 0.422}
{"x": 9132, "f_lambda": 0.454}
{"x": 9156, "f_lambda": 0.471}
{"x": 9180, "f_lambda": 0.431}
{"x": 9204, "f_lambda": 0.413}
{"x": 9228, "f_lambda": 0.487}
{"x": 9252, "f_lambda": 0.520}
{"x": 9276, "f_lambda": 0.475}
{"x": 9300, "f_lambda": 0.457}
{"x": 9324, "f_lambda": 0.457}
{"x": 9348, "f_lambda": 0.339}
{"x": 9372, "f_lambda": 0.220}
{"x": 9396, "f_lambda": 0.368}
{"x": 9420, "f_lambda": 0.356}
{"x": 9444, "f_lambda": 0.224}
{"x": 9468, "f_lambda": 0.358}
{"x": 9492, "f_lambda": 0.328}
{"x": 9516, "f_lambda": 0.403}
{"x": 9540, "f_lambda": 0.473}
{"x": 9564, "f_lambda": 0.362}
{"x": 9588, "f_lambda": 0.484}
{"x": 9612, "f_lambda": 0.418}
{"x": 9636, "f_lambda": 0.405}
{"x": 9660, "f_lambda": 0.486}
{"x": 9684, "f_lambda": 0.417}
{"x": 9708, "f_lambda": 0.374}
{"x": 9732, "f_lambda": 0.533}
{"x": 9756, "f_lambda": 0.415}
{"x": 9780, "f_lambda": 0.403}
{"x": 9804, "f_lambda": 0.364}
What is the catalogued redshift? 0.930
